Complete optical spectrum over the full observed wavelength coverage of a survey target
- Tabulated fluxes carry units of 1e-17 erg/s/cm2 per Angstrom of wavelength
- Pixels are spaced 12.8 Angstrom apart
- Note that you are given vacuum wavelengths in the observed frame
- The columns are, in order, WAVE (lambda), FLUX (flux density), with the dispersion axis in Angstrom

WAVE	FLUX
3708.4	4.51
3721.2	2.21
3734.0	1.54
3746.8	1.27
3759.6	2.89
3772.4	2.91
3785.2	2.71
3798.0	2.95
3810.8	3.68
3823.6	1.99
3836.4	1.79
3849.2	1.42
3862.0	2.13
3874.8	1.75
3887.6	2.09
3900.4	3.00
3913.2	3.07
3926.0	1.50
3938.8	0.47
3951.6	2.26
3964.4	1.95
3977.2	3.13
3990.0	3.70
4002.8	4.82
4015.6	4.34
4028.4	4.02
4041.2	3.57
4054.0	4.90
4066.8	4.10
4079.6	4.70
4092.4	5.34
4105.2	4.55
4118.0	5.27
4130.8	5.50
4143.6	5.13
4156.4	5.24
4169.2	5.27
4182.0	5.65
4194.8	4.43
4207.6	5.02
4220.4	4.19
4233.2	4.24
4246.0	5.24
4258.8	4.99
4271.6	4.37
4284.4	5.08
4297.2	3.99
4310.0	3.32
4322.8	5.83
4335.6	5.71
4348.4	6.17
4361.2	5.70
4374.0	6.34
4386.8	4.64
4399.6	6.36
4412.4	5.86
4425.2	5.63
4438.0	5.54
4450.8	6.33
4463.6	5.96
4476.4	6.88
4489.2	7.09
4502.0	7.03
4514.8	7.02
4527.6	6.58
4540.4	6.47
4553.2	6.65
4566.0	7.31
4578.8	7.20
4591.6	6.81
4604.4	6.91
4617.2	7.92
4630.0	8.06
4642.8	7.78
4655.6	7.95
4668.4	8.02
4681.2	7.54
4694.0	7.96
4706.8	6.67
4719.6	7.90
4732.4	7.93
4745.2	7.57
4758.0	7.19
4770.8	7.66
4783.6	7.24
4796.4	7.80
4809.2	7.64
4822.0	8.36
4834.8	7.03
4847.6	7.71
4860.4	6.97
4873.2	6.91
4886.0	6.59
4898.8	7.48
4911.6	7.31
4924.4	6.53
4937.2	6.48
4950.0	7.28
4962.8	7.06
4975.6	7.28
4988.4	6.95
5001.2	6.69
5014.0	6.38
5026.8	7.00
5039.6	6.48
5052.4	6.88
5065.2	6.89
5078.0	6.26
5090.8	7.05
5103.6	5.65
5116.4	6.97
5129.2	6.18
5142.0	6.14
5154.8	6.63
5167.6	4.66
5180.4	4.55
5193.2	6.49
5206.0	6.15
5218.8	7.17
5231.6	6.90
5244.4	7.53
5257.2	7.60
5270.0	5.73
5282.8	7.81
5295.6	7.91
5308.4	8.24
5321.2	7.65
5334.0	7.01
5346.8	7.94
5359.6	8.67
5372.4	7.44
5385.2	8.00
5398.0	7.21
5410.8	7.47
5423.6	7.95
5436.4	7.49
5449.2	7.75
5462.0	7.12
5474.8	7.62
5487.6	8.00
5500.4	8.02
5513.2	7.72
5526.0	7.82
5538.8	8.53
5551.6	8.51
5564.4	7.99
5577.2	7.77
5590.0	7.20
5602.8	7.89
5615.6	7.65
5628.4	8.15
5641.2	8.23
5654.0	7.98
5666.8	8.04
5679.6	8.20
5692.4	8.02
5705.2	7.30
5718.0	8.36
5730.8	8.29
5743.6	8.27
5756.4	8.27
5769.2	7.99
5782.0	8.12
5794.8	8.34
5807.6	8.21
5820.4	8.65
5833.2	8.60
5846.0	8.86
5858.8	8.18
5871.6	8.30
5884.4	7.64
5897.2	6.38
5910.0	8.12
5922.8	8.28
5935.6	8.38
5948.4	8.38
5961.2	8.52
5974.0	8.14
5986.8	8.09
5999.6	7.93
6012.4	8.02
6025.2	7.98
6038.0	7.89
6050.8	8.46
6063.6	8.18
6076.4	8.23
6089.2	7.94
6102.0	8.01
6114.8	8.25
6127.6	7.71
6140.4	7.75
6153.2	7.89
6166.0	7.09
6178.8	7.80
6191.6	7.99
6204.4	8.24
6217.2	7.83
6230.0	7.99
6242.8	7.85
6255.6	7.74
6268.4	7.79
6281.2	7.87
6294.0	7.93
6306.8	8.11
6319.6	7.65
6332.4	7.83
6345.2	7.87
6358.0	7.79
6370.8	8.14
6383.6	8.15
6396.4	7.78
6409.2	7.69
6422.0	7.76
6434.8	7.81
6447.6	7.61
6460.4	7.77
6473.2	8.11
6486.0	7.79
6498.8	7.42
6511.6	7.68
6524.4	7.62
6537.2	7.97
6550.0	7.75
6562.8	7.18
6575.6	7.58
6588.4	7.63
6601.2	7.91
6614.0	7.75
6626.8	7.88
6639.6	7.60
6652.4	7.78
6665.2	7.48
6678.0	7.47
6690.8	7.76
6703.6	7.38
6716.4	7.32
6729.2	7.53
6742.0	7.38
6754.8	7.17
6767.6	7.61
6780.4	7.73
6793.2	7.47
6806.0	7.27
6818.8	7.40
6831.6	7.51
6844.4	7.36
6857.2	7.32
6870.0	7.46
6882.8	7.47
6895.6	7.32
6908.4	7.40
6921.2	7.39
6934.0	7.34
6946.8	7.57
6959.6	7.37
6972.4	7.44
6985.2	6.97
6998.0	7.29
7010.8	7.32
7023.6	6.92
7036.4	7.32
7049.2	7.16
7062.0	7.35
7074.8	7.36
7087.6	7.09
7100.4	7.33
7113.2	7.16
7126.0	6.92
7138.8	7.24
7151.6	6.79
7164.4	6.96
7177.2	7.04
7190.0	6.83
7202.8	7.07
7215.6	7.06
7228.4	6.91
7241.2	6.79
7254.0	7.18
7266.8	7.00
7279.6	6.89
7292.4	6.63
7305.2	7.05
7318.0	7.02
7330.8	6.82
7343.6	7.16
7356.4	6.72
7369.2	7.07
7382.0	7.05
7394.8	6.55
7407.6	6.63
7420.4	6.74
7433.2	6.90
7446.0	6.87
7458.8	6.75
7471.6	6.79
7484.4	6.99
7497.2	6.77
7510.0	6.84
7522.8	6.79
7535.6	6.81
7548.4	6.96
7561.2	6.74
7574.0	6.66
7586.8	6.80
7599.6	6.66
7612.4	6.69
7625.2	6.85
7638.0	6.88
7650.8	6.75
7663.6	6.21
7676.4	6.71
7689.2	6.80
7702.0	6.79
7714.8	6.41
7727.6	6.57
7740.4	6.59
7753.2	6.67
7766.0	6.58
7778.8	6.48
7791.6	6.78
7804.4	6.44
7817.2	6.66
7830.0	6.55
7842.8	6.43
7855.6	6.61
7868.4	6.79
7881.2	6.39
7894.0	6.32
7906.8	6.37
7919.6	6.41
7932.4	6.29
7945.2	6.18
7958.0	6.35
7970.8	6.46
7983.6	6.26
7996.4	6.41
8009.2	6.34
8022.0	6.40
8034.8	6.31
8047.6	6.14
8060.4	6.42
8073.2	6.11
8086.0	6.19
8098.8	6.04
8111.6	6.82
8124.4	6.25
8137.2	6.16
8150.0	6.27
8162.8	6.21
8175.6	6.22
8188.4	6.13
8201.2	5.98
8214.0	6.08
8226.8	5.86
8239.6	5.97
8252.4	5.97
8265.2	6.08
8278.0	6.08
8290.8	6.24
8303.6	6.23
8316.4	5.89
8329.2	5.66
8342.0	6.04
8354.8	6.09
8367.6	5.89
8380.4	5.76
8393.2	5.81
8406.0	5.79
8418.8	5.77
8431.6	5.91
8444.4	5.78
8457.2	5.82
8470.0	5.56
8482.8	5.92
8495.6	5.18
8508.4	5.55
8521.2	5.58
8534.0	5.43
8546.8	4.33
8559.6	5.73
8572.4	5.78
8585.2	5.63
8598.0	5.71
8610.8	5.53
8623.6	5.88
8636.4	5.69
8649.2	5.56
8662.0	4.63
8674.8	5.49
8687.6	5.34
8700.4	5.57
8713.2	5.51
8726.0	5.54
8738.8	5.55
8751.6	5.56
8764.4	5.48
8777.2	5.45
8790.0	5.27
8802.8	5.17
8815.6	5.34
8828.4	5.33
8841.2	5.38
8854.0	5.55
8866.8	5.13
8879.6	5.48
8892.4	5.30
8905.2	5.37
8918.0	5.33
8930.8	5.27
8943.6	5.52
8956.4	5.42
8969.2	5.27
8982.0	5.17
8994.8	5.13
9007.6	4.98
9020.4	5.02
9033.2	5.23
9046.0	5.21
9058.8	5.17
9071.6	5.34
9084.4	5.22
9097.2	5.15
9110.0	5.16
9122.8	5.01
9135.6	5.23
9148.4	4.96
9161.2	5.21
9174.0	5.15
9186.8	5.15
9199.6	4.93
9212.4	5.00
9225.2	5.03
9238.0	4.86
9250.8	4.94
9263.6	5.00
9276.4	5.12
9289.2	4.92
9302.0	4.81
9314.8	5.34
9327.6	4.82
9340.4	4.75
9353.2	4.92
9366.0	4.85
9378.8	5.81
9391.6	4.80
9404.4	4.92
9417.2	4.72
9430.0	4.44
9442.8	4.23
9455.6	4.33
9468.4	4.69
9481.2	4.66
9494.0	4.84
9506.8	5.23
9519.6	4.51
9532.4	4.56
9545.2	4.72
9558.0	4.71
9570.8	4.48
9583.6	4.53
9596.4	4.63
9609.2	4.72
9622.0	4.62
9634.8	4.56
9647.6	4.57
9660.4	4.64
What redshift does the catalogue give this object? 0.000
